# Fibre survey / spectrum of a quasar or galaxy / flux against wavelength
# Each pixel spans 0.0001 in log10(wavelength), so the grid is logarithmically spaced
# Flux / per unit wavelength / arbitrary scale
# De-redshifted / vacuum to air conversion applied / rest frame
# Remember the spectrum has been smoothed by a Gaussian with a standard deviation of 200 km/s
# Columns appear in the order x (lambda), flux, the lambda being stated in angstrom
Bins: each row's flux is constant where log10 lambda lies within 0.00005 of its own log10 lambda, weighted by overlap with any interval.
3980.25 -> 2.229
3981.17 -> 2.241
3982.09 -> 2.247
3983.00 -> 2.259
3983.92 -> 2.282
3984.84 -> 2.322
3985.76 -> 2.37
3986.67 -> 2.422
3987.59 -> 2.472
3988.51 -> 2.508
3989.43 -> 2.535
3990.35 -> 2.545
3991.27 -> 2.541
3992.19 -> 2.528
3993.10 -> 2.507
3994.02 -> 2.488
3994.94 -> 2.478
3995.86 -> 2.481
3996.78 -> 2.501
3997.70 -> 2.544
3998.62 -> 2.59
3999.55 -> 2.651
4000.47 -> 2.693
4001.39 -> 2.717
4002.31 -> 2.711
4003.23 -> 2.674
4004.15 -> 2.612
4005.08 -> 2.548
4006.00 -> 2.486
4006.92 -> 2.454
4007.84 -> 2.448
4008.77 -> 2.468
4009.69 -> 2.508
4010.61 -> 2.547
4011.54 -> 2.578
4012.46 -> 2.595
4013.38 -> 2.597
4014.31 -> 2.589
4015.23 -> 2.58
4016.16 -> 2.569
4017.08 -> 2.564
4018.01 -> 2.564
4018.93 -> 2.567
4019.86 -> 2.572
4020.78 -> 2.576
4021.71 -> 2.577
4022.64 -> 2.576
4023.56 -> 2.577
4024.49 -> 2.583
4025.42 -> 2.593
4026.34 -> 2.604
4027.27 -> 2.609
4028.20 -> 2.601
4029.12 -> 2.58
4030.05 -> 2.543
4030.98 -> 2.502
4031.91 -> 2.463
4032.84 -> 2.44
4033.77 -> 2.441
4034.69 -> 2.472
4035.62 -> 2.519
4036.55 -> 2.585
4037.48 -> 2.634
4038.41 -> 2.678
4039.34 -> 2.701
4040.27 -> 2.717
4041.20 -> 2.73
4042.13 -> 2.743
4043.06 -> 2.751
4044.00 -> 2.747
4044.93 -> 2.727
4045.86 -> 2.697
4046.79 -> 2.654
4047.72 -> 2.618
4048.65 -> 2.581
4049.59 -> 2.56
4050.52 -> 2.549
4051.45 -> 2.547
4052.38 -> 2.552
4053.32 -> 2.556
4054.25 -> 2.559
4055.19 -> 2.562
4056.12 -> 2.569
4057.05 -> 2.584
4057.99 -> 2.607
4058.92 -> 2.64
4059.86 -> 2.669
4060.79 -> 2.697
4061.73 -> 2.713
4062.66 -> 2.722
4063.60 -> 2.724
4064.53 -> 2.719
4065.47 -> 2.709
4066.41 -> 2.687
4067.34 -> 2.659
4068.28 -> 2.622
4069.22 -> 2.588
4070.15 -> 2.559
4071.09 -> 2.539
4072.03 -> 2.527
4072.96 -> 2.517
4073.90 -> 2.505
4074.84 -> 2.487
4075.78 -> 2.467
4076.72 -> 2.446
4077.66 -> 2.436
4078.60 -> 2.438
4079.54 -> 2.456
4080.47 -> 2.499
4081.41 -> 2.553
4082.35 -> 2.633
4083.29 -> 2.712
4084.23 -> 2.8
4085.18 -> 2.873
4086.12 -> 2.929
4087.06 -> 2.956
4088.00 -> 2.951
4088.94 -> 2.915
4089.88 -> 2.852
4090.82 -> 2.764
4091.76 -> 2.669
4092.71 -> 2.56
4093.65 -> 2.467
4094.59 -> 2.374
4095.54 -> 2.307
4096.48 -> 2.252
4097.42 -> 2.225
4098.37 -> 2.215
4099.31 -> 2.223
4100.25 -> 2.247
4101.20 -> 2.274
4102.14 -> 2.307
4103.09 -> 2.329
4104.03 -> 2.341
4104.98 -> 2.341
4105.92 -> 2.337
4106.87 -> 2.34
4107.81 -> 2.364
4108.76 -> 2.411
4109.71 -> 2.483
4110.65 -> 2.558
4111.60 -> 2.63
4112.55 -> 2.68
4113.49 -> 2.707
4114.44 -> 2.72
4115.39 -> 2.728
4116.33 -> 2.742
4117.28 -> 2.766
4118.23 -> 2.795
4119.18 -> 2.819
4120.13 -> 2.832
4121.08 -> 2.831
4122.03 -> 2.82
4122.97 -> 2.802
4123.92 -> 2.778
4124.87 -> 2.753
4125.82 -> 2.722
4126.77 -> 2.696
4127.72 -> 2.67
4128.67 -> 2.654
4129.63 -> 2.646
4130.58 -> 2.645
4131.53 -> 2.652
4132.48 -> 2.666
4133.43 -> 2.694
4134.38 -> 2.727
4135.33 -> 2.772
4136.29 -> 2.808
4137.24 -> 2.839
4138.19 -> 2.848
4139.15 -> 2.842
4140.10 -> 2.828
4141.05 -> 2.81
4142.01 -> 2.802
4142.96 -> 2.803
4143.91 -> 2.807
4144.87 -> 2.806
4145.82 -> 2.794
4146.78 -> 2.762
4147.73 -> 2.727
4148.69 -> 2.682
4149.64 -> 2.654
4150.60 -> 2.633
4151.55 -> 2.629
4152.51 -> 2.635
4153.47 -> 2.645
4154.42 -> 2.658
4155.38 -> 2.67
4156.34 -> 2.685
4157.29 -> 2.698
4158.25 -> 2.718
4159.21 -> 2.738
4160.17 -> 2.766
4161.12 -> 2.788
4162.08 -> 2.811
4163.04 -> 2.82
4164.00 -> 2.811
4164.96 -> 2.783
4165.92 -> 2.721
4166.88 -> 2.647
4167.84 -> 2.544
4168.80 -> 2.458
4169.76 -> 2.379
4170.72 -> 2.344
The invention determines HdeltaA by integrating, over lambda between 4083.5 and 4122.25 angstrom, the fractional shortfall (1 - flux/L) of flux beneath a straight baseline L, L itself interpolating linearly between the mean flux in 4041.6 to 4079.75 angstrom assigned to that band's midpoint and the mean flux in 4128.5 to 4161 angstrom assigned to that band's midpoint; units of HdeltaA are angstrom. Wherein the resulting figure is 1.3 angstrom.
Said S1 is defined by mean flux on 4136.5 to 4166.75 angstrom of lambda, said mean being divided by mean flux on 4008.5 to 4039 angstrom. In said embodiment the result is 1.1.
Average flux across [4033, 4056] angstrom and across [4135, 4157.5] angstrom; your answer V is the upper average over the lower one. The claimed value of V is 1.05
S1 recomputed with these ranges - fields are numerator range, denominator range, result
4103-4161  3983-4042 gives 1.05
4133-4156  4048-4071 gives 1.05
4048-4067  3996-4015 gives 1.02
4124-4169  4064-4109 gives 1.08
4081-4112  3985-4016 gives 0.99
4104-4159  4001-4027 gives 1.05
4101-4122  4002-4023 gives 1.00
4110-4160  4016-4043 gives 1.06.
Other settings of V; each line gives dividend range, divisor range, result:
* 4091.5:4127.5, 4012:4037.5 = 0.99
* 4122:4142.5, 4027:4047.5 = 1.05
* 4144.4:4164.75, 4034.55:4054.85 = 1.03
